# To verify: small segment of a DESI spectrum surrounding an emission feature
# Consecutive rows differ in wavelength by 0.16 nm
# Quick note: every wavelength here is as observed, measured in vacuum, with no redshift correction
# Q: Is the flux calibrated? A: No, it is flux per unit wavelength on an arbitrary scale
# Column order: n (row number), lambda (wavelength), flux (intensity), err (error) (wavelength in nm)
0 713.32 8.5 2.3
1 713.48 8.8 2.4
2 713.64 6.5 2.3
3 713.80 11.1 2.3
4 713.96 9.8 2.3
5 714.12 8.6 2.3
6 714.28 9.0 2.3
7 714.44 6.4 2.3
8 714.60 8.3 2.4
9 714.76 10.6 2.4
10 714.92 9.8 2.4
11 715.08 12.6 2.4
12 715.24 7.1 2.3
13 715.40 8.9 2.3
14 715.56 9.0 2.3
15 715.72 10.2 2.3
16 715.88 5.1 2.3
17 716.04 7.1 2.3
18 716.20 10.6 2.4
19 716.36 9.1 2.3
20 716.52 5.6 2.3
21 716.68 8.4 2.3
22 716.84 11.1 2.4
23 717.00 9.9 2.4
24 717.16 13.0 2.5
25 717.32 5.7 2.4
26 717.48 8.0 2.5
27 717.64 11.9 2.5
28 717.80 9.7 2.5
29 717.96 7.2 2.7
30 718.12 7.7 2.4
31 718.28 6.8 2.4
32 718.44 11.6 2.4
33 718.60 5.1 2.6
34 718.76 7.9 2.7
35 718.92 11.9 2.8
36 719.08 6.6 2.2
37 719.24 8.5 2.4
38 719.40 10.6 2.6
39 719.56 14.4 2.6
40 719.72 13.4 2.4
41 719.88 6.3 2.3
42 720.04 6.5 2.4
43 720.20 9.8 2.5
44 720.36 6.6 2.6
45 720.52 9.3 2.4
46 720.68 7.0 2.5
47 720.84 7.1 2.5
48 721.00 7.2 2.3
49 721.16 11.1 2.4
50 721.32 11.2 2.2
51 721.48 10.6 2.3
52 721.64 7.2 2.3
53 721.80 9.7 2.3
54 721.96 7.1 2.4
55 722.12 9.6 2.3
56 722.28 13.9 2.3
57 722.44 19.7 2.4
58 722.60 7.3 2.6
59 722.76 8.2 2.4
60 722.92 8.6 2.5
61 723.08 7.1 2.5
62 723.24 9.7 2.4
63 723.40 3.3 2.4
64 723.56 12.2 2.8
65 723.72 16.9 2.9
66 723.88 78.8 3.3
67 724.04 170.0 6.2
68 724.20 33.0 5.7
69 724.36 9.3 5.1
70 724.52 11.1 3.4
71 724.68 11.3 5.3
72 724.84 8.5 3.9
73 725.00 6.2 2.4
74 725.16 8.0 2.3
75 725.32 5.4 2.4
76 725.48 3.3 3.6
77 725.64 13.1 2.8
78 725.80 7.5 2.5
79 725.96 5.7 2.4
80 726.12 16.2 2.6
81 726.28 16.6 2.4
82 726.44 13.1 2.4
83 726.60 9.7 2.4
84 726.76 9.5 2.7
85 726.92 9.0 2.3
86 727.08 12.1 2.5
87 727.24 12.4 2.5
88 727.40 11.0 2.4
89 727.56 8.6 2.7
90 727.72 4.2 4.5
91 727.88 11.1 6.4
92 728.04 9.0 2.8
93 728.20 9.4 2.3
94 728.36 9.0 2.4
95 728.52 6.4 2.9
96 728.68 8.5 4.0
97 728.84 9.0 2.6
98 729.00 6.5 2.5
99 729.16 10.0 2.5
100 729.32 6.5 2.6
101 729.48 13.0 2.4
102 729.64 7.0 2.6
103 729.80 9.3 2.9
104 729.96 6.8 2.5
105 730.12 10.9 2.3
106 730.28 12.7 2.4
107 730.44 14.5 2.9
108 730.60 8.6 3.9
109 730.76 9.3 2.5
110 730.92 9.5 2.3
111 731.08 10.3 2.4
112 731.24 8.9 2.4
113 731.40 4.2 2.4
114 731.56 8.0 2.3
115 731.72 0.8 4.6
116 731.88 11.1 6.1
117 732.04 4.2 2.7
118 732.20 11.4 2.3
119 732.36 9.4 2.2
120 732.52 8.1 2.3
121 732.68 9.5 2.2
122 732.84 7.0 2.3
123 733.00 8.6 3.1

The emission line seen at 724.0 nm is Halpha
